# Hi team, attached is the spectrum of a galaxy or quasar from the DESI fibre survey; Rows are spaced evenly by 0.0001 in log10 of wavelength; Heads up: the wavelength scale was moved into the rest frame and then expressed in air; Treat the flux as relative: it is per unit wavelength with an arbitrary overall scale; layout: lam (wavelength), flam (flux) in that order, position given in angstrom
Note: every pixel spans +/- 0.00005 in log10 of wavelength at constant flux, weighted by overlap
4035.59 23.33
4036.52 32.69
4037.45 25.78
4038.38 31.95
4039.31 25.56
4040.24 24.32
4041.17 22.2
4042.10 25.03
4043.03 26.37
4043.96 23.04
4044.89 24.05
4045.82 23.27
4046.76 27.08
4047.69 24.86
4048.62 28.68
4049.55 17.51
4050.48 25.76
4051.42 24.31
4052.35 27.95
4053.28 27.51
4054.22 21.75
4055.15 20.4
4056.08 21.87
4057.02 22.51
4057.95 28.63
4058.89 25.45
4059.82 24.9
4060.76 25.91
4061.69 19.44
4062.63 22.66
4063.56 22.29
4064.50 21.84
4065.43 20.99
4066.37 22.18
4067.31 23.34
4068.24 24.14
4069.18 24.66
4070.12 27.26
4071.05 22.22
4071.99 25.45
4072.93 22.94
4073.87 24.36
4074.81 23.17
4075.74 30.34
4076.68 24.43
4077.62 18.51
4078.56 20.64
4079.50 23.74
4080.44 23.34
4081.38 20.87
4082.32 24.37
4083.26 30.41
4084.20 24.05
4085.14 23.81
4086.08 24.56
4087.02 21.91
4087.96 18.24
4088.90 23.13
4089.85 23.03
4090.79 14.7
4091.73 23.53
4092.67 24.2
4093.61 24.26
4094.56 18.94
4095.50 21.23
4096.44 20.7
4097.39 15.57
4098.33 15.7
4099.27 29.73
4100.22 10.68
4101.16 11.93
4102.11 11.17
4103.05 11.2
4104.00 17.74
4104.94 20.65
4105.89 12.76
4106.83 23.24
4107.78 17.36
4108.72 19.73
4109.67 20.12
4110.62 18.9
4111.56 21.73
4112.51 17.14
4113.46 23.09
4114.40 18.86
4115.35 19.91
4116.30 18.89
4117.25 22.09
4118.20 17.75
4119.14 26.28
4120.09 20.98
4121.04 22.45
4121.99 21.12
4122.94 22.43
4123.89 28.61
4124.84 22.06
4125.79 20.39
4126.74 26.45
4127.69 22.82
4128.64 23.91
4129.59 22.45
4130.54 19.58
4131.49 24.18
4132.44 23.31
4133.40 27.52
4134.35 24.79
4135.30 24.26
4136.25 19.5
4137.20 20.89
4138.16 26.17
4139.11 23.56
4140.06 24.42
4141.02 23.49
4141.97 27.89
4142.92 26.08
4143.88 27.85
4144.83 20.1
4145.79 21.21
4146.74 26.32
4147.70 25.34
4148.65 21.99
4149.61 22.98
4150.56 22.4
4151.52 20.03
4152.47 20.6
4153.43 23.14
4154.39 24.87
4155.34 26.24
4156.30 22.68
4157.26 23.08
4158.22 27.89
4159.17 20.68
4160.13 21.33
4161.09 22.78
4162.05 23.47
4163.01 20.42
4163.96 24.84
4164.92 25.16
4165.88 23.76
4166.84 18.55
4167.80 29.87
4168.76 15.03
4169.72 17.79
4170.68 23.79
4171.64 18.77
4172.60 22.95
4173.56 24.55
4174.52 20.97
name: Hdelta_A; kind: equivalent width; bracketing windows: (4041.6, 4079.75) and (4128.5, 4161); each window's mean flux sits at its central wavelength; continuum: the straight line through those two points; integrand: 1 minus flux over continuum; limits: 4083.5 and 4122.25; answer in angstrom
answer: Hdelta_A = 6.3 angstrom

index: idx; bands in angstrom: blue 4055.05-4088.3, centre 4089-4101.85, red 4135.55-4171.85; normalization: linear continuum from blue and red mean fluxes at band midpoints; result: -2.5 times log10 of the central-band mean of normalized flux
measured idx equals 0.20 mag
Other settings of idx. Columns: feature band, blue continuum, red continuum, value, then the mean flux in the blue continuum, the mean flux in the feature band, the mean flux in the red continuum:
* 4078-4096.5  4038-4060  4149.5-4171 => 0.072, 24.8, 22.5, 22.7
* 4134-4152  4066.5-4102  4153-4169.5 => -0.037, 22.2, 23.6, 23.1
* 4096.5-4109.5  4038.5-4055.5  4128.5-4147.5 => 0.386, 24.6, 16.9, 23.9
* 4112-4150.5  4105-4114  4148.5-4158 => -0.088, 19.4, 23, 23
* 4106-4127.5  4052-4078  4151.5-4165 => 0.110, 23.8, 21.2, 23.2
